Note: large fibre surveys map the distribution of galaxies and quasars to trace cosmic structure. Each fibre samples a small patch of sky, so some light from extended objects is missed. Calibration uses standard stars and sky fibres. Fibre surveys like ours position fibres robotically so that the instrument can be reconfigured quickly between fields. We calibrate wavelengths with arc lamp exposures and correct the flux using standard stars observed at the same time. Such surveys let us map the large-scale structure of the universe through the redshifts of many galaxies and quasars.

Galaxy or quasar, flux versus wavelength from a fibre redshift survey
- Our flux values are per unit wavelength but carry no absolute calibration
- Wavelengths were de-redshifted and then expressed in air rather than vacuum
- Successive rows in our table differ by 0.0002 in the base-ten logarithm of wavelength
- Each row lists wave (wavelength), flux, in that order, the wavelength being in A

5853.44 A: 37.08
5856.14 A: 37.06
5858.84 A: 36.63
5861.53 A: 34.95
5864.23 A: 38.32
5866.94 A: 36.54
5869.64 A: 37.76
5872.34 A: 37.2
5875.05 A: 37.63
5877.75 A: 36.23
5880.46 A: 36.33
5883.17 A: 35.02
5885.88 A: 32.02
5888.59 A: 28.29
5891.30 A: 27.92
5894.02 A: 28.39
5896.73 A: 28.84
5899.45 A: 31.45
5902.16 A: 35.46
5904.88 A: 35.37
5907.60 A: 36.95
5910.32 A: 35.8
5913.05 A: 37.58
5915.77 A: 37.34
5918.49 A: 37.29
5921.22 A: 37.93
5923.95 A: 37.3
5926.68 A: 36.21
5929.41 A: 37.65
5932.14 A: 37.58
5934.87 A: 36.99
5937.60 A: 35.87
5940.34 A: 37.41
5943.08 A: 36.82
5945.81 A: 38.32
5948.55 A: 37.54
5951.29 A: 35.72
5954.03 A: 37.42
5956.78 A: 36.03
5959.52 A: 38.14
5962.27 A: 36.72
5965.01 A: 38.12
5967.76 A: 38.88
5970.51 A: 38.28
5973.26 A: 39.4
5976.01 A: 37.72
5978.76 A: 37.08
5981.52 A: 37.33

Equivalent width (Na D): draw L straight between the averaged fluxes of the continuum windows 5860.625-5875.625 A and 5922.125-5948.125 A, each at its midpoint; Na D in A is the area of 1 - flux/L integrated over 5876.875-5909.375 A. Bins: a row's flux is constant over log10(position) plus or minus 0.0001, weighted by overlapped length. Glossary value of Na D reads 3.9 A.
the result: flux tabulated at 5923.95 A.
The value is 37.3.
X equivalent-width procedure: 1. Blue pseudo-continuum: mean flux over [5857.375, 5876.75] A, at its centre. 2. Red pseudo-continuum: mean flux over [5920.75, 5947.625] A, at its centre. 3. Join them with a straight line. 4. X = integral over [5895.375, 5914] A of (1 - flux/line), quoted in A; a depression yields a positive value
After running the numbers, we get 1.35 A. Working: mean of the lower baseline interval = 37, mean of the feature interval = 34.4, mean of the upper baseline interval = 37.2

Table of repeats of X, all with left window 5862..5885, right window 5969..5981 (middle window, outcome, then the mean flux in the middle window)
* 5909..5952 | 0.4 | 37.1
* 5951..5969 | 0.2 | 37.4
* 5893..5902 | 1.6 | 30.4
